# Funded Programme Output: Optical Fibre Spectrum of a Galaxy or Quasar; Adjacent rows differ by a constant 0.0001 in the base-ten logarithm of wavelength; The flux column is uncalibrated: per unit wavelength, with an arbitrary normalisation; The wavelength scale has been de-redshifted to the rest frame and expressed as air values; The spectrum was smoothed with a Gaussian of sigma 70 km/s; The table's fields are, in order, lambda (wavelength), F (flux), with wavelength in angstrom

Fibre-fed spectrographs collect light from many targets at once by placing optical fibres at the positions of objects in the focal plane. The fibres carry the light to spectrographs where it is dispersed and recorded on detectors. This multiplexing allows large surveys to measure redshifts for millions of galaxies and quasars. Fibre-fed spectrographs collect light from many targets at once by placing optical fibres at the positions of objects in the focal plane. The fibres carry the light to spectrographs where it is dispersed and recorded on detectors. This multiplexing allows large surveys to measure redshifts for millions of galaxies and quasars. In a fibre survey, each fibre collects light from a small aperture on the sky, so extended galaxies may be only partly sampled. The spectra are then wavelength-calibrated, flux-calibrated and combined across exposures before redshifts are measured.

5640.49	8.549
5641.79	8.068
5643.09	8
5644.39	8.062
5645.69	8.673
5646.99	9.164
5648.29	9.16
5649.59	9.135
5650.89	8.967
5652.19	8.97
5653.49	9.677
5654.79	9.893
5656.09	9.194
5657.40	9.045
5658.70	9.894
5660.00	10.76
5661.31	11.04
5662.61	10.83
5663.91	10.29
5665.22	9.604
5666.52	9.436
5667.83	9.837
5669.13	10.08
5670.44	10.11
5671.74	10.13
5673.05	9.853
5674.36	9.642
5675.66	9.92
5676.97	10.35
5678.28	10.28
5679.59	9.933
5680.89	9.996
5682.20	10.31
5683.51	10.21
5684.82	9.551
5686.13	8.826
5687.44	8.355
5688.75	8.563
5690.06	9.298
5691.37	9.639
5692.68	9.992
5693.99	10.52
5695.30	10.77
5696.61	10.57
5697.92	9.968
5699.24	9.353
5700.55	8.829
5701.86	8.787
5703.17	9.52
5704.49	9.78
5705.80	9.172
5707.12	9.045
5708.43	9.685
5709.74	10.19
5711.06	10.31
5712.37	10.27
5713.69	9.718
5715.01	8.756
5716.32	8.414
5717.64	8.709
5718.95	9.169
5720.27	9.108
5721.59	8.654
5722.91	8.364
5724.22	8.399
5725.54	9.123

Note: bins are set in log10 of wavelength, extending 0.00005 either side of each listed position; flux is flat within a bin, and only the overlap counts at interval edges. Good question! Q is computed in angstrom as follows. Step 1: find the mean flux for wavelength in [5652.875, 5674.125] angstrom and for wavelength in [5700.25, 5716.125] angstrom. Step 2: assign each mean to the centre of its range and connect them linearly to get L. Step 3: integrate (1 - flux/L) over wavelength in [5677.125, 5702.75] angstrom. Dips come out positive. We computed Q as 0.0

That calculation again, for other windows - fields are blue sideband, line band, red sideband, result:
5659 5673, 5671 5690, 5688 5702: 0.47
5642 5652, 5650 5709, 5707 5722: -4.69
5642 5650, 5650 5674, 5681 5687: -2.03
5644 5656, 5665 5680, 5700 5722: -1.23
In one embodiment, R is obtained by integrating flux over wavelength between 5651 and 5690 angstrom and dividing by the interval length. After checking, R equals 9.79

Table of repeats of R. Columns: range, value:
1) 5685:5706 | 9.51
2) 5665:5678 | 9.92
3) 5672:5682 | 10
